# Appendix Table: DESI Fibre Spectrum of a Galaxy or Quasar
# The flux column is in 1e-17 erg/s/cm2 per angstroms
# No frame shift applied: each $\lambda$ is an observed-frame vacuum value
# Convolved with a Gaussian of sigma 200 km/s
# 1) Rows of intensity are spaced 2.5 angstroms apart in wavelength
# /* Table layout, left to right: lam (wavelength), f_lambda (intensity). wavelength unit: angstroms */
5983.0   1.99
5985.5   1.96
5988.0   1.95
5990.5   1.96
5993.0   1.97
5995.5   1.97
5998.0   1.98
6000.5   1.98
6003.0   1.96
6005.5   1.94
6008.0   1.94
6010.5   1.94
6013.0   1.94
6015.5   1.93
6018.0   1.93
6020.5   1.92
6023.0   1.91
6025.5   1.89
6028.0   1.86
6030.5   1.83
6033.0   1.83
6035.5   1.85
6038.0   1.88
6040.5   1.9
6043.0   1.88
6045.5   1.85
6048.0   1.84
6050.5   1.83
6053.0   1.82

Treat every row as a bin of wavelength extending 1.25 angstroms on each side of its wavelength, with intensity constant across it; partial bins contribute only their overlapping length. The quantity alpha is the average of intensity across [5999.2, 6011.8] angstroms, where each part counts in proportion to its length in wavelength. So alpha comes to 1.95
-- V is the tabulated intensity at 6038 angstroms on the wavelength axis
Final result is 1.88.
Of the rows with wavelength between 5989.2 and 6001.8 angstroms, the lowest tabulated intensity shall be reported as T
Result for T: 1.96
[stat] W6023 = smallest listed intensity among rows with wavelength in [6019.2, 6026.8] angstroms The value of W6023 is 1.89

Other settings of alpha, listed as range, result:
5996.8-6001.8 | 1.98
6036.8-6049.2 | 1.87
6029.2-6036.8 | 1.84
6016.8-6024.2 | 1.92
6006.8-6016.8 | 1.94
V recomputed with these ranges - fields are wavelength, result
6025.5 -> 1.89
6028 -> 1.86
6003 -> 1.96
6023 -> 1.91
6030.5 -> 1.83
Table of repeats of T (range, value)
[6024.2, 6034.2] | 1.83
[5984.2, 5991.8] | 1.95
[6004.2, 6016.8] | 1.93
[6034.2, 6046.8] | 1.85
